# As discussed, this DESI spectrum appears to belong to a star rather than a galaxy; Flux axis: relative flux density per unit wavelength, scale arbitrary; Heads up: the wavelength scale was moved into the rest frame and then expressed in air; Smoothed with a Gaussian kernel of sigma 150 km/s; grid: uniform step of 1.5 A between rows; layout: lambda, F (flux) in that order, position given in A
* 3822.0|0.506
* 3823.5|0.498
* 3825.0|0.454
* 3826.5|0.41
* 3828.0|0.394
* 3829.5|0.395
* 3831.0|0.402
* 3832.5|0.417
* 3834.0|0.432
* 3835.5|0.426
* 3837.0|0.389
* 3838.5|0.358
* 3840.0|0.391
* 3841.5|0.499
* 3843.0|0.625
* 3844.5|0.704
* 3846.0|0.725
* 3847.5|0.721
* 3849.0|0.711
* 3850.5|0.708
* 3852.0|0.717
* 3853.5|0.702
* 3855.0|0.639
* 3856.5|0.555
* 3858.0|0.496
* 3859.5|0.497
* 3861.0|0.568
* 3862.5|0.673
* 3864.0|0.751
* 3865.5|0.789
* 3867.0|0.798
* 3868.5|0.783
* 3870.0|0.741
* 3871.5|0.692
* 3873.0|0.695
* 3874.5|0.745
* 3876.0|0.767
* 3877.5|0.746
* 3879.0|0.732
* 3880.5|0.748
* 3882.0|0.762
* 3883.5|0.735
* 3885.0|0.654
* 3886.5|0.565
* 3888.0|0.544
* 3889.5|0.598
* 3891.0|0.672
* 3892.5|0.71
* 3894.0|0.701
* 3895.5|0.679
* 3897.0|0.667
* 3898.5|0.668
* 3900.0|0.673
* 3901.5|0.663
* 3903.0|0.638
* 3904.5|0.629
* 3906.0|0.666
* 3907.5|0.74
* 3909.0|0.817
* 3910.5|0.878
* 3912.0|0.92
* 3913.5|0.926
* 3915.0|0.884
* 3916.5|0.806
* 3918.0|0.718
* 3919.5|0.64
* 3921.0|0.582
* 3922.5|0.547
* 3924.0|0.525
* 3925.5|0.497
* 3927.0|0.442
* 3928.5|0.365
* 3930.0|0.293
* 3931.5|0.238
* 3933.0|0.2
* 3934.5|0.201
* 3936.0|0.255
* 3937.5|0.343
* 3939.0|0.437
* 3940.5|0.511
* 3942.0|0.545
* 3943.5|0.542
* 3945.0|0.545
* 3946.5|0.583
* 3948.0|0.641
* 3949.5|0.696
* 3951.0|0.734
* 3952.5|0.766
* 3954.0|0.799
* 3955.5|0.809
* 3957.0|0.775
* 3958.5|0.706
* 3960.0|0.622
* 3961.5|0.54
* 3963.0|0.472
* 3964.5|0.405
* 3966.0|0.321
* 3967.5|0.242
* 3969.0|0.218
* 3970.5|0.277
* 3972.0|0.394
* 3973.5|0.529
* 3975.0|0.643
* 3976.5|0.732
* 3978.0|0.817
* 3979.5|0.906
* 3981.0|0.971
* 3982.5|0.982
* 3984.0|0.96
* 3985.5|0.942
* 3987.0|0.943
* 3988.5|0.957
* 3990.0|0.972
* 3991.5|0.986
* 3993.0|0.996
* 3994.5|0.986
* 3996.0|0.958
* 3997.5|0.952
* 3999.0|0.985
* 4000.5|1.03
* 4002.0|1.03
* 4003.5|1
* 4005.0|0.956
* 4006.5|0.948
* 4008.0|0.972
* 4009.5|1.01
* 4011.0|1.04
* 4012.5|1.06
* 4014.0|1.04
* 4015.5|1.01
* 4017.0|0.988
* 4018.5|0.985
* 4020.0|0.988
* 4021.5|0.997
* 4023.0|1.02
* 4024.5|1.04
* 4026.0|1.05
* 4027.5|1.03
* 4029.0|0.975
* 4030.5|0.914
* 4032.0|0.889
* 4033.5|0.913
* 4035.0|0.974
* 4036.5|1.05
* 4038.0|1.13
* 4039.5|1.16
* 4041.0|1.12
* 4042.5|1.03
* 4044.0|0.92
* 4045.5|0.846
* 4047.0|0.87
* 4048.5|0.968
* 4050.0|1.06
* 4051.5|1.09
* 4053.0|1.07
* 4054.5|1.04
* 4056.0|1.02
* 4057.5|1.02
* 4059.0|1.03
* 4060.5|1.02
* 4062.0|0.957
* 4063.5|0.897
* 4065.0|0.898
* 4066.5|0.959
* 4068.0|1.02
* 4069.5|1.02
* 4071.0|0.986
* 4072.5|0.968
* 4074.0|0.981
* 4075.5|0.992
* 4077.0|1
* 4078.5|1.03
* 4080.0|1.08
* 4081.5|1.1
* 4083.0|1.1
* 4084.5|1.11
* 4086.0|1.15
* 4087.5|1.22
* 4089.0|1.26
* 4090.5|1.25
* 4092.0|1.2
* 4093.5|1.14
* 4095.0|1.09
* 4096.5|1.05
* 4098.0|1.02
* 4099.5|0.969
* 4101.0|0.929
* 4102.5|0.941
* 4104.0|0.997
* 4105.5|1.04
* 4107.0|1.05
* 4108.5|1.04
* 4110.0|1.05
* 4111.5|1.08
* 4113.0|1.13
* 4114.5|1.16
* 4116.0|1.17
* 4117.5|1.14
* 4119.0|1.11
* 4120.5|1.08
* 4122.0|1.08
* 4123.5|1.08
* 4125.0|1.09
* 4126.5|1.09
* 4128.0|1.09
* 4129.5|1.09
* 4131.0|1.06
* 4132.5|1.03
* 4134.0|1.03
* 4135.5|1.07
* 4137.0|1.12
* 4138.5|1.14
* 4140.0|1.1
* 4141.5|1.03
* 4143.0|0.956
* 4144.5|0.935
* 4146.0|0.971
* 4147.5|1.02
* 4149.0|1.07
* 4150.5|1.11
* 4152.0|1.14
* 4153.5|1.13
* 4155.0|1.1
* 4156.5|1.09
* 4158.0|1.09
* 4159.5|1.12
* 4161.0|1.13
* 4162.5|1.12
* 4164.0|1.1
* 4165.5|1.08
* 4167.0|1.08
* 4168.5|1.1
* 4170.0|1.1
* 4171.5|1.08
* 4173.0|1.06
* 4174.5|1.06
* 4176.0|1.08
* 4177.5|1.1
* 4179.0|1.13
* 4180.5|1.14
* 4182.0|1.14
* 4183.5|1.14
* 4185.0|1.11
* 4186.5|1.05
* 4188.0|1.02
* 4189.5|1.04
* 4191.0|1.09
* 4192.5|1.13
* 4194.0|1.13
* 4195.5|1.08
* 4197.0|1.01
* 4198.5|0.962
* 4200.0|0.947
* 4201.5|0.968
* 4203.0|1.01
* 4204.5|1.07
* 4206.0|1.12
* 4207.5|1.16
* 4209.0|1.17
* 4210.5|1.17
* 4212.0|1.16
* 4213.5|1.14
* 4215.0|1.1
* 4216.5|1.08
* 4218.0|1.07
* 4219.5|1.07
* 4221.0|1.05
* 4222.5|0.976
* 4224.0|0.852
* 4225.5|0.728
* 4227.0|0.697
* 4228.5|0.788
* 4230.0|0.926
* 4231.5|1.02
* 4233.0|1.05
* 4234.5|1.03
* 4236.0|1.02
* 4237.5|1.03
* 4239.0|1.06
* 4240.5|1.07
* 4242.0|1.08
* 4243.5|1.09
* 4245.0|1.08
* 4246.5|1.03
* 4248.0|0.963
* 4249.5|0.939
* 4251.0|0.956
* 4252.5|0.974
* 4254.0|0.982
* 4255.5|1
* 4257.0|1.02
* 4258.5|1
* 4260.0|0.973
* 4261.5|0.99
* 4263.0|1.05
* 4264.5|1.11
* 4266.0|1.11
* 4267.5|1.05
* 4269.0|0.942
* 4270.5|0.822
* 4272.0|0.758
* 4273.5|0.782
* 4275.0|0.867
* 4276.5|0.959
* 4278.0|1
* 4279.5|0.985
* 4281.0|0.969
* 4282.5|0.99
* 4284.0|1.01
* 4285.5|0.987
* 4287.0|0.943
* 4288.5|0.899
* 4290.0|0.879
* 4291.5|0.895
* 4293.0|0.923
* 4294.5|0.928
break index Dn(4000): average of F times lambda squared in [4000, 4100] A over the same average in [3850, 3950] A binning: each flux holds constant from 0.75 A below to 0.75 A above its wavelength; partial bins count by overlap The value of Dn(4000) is 1.77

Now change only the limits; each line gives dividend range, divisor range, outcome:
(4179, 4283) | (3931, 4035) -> 1.48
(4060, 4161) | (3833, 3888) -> 1.87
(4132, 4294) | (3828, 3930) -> 1.89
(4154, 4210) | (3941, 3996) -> 1.73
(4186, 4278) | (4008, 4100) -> 1.07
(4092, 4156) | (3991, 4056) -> 1.12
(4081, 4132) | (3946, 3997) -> 1.63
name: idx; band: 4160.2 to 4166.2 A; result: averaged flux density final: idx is 1.11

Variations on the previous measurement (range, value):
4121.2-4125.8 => 1.08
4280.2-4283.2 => 0.979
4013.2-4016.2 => 1.03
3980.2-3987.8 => 0.959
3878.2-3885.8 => 0.725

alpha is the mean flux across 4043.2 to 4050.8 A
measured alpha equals 0.934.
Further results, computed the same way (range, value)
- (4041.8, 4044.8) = 0.972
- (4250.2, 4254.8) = 0.971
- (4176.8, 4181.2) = 1.12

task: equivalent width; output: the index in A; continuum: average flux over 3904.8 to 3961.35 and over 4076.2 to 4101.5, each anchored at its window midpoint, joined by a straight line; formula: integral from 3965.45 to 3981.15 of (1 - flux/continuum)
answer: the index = 4.2 A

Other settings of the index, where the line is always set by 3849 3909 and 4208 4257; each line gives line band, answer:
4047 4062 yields -3.1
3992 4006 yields -3.4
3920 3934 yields 6.1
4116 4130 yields -2.9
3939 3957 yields 2.4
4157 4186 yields -4.5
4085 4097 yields -4.0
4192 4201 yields -0.6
